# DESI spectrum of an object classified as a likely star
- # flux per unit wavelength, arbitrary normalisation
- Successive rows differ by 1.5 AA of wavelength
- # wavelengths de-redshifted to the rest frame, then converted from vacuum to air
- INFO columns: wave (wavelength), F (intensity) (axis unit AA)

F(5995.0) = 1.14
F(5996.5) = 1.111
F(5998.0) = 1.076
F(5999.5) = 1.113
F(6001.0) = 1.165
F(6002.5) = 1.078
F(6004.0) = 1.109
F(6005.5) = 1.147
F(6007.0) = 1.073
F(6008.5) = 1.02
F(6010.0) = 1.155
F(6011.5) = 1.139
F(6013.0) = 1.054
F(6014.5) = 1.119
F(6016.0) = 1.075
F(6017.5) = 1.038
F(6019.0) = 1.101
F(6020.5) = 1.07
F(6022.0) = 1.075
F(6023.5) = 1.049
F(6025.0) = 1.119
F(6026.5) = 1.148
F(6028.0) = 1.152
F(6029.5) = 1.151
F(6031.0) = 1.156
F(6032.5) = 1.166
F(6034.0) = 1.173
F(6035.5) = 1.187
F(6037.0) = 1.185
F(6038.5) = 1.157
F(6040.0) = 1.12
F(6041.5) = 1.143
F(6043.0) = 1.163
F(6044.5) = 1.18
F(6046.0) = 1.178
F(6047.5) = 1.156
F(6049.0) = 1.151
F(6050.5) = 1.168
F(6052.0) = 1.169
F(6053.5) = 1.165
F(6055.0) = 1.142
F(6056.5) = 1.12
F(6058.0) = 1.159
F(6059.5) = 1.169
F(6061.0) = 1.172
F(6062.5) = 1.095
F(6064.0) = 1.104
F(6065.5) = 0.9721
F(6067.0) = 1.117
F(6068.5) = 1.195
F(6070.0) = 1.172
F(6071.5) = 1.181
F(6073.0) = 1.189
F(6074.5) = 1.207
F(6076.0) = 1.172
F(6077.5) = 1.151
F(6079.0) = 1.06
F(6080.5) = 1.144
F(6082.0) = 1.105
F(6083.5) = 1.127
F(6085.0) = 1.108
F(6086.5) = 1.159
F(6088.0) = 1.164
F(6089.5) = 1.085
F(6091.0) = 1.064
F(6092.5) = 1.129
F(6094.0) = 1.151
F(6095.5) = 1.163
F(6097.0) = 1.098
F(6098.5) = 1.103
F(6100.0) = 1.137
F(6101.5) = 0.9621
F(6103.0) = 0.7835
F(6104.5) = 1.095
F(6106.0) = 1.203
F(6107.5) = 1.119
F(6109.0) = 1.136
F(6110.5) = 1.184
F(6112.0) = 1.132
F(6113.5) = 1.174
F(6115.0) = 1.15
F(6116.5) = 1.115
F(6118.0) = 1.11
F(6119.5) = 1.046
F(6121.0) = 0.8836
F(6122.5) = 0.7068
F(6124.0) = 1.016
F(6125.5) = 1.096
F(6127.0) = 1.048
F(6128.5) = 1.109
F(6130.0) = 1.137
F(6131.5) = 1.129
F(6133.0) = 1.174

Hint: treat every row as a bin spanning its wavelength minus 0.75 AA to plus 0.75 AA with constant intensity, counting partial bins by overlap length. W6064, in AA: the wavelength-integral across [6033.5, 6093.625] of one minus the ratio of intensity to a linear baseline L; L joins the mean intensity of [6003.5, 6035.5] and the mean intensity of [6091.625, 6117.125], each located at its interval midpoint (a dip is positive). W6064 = -1.9 AA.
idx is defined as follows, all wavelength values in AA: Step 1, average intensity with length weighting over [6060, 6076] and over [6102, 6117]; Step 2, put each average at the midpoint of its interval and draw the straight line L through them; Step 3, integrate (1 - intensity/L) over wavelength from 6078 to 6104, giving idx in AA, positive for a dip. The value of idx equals 0.7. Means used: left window 1.14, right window 1.11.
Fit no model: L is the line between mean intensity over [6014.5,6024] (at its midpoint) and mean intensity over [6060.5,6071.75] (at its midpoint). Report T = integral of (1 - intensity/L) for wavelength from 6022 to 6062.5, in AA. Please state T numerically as -2.0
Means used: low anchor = 1.07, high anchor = 1.12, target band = 1.15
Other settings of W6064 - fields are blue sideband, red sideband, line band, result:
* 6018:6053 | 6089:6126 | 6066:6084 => -0.7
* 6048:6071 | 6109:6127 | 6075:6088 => -0.3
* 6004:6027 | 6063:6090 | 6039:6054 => -0.6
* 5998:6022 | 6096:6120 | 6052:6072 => -0.7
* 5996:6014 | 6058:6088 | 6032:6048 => -0.6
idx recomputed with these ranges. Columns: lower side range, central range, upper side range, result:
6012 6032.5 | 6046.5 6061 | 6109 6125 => -0.9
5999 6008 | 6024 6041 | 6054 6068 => -0.6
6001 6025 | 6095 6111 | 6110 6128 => -0.4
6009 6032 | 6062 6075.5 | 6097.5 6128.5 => -0.7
